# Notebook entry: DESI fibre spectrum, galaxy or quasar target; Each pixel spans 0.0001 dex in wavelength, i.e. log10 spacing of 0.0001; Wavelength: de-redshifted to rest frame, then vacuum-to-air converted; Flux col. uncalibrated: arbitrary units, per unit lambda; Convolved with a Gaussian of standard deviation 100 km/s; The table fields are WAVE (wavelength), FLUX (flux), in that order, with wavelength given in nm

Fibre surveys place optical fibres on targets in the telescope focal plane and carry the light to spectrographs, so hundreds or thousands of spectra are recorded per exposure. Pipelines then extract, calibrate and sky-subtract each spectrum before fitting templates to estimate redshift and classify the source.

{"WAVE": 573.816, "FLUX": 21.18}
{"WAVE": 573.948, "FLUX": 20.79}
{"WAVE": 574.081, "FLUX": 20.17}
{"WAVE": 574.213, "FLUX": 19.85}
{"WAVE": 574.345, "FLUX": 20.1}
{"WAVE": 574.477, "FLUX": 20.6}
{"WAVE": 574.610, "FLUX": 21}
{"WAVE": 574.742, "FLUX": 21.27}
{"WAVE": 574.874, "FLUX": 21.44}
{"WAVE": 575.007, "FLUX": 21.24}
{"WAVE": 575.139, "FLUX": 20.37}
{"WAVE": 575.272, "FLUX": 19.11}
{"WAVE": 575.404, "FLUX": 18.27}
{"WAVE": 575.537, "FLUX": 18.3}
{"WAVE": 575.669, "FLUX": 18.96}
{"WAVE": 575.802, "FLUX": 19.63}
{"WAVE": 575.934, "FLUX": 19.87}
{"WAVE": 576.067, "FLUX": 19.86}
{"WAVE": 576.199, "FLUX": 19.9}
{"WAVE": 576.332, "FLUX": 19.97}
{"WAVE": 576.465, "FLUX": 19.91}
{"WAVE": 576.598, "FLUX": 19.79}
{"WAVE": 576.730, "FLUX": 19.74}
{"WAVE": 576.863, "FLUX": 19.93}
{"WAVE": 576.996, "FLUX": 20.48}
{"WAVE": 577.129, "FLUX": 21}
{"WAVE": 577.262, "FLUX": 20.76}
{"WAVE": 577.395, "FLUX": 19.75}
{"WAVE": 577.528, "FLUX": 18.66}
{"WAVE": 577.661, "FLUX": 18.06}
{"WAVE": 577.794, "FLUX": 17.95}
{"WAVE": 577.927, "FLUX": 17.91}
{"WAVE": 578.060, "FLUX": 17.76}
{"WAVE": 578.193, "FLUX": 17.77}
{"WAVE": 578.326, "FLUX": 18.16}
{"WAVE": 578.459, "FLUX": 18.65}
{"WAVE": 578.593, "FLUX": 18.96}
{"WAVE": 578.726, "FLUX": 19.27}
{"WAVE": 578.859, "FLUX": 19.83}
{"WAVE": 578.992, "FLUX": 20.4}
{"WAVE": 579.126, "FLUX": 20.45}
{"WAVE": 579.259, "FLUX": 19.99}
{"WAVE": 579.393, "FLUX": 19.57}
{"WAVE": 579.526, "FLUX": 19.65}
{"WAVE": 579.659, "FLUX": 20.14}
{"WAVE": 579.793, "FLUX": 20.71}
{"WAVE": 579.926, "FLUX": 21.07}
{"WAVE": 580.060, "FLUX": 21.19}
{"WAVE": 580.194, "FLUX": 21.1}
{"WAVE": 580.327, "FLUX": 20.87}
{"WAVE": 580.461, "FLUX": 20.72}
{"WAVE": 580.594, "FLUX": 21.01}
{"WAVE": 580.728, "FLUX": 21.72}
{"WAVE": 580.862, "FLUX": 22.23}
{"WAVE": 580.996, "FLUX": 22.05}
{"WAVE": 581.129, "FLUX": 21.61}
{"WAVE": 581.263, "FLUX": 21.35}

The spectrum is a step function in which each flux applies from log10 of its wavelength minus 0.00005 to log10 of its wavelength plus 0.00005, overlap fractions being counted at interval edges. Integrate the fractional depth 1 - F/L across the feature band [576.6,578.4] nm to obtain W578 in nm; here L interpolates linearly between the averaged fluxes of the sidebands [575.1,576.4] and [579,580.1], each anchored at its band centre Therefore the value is 0.07 nm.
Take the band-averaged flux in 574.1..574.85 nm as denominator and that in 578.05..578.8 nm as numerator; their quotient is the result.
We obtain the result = 0.90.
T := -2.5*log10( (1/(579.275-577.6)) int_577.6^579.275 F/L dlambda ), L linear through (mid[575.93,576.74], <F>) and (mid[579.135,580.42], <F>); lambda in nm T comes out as 0.08 mag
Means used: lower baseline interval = 19.9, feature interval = 18.8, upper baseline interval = 20.5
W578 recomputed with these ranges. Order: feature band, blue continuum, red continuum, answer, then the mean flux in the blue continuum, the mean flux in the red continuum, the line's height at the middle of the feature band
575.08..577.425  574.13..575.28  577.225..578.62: -0.02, 20.6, 18.5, 19.6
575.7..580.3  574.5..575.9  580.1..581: 0.23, 20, 21.3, 20.7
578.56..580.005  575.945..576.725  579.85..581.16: 0.06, 19.9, 21.4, 20.9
